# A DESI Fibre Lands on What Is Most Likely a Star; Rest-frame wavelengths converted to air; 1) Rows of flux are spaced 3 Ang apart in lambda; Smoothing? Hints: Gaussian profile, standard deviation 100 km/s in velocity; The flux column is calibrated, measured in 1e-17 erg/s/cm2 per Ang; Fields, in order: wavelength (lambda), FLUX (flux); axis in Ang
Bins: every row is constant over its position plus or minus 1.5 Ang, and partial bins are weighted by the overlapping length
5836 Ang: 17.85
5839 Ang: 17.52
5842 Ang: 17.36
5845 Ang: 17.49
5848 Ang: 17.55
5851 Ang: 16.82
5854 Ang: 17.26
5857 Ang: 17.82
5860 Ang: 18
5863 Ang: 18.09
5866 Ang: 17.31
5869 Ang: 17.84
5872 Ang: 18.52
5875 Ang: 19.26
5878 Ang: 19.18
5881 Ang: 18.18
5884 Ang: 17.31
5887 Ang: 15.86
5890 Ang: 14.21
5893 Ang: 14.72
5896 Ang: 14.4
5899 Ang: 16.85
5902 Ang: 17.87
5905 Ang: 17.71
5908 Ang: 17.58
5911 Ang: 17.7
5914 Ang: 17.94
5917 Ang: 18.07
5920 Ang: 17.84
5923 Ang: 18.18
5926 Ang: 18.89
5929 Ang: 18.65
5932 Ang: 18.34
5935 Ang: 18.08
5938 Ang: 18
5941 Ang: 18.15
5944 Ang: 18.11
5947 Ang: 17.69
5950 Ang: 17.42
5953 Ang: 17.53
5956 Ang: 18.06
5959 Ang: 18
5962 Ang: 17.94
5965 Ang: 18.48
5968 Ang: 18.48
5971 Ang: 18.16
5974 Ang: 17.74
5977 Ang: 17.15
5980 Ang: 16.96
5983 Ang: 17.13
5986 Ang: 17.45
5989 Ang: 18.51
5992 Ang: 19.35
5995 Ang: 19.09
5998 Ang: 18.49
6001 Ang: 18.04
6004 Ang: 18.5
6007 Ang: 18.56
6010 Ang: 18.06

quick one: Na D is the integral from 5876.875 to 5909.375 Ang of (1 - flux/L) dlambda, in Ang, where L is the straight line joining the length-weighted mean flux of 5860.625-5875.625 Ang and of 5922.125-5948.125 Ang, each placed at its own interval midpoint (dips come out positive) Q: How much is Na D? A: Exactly 2.7 Ang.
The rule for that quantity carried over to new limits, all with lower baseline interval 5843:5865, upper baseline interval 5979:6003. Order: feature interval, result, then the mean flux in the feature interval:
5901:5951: -0.4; 18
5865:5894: 0.6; 17.3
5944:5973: 0.1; 18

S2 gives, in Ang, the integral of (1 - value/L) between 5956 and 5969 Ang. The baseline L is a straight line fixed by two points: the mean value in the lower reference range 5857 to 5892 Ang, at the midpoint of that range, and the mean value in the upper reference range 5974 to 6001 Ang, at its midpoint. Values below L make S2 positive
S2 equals -0.2 Ang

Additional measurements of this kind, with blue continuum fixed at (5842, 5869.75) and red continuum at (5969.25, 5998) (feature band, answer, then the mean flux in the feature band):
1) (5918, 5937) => -0.6 Ang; 18.3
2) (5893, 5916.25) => 0.9 Ang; 17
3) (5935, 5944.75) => -0.1 Ang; 18.1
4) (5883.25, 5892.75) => 1.1 Ang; 15.5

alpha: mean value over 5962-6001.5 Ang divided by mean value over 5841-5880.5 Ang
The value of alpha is 1.01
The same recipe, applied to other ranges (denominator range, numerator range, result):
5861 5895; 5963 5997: 1.04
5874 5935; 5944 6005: 1.03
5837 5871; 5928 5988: 1.02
